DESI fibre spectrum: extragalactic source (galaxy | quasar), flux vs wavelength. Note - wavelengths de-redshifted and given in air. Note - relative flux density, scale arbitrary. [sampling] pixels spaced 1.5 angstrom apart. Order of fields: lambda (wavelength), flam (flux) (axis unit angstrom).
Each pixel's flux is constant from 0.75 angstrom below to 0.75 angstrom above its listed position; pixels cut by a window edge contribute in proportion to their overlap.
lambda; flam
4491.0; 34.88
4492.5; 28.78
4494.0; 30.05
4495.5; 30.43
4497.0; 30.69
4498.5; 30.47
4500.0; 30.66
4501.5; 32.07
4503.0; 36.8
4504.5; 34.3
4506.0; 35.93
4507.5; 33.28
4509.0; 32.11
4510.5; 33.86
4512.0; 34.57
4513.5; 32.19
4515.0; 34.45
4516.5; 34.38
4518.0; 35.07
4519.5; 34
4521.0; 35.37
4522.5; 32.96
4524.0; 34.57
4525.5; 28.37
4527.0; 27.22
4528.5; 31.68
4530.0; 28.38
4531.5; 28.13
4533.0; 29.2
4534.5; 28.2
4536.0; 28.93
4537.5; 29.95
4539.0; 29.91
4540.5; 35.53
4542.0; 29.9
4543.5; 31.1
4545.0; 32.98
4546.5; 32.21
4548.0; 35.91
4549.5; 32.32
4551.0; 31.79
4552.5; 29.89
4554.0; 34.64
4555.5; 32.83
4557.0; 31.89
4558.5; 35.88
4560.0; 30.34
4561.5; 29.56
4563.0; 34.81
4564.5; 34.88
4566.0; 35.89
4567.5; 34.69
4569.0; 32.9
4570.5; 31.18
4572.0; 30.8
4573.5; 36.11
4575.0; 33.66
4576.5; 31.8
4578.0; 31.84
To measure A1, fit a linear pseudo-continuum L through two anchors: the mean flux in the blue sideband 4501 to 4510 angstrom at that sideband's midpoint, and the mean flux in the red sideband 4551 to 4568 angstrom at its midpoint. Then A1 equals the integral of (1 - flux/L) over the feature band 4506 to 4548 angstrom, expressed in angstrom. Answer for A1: 2.2 angstrom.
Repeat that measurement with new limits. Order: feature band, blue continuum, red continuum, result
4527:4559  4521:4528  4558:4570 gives 1.0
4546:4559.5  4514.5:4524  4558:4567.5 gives 0.3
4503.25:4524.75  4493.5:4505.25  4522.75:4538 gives -2.3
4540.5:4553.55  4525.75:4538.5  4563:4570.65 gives -0.5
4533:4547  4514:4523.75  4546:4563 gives 1.0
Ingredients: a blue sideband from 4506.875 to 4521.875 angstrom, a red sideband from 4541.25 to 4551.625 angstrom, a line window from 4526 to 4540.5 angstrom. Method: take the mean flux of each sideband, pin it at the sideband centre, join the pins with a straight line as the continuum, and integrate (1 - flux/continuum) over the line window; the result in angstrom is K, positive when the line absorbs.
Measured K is 1.6 angstrom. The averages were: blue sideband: 33.9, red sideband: 32.3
